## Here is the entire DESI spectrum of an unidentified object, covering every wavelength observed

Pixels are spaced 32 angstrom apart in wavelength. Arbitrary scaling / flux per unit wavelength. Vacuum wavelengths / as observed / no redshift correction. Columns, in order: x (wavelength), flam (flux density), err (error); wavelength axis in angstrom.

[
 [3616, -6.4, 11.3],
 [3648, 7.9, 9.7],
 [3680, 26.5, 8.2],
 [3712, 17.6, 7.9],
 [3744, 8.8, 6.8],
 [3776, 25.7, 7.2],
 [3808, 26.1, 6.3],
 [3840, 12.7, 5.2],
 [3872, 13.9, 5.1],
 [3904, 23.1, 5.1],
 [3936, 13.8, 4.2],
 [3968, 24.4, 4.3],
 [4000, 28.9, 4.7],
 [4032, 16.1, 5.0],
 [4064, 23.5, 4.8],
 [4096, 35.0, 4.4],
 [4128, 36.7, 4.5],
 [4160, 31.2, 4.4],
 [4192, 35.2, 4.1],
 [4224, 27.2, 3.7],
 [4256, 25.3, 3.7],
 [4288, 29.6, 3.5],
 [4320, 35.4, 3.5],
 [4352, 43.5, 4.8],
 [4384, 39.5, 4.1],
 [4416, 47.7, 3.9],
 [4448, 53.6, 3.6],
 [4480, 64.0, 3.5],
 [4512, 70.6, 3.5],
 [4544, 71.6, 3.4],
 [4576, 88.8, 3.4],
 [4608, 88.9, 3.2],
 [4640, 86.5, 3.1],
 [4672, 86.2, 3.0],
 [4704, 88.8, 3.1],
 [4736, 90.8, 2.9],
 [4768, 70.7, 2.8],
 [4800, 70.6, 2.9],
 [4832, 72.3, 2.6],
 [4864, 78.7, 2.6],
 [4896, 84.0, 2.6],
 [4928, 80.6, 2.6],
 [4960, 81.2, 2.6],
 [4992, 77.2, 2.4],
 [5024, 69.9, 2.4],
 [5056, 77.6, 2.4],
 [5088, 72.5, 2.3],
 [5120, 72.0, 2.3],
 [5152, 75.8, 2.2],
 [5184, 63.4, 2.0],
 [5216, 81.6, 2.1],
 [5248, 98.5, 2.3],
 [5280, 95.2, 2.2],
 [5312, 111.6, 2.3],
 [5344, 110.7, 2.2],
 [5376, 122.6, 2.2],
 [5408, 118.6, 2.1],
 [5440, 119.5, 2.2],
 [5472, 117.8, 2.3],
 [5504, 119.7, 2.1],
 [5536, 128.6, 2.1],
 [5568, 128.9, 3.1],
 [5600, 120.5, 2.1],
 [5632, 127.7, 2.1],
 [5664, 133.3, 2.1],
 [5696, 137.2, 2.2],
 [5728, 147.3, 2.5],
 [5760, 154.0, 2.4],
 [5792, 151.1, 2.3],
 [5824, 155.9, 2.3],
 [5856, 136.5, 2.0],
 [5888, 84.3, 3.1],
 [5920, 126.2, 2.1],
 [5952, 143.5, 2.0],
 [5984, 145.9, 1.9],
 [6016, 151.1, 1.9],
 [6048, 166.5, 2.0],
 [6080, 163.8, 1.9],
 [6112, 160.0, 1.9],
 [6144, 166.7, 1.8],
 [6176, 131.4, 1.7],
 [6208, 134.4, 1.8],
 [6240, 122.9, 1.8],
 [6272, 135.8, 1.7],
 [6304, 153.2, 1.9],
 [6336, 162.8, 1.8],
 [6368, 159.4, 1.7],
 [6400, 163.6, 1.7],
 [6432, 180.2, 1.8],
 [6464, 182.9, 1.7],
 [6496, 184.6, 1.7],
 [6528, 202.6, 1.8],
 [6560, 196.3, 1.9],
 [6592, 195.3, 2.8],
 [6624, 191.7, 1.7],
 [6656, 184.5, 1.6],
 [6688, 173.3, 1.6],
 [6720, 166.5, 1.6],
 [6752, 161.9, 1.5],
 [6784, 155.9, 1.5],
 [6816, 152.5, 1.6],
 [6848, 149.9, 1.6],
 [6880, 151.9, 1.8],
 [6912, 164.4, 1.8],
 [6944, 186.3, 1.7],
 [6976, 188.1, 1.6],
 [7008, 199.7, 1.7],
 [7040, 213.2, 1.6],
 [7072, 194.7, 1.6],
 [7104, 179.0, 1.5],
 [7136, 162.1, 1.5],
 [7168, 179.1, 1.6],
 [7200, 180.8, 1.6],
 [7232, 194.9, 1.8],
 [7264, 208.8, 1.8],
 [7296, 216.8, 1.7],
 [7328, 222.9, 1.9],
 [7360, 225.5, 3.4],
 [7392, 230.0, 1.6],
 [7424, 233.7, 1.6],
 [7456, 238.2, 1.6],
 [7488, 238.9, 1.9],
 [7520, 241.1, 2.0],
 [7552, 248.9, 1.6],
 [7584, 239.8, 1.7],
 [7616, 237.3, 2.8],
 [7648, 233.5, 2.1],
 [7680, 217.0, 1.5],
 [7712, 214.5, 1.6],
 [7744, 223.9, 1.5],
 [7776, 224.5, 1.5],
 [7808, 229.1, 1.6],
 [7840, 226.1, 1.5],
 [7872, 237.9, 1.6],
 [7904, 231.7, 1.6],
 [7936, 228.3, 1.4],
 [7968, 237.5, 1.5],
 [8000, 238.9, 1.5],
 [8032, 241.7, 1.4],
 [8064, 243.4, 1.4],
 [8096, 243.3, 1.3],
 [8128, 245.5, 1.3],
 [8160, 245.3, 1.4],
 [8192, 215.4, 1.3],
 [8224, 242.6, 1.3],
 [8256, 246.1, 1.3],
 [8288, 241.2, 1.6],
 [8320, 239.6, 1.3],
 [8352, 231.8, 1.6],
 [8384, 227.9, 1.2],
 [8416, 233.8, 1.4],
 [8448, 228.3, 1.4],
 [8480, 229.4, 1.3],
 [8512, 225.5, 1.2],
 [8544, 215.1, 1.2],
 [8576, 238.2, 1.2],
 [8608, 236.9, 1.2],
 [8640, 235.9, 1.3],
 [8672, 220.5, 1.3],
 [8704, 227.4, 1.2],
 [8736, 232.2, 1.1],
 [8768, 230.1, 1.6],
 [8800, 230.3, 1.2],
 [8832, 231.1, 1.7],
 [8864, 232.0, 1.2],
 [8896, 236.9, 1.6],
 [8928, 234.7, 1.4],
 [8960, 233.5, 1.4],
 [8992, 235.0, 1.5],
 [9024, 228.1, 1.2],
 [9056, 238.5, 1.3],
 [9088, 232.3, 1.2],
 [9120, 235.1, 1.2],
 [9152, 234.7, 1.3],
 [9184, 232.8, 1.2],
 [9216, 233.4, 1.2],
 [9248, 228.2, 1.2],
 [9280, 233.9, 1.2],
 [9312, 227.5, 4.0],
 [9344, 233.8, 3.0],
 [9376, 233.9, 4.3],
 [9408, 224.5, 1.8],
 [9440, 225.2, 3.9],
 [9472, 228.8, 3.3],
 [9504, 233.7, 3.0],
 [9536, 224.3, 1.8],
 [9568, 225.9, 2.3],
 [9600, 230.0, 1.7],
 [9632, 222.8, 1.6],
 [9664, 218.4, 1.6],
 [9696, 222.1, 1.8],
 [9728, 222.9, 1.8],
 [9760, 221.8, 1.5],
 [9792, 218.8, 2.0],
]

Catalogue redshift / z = 0.00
